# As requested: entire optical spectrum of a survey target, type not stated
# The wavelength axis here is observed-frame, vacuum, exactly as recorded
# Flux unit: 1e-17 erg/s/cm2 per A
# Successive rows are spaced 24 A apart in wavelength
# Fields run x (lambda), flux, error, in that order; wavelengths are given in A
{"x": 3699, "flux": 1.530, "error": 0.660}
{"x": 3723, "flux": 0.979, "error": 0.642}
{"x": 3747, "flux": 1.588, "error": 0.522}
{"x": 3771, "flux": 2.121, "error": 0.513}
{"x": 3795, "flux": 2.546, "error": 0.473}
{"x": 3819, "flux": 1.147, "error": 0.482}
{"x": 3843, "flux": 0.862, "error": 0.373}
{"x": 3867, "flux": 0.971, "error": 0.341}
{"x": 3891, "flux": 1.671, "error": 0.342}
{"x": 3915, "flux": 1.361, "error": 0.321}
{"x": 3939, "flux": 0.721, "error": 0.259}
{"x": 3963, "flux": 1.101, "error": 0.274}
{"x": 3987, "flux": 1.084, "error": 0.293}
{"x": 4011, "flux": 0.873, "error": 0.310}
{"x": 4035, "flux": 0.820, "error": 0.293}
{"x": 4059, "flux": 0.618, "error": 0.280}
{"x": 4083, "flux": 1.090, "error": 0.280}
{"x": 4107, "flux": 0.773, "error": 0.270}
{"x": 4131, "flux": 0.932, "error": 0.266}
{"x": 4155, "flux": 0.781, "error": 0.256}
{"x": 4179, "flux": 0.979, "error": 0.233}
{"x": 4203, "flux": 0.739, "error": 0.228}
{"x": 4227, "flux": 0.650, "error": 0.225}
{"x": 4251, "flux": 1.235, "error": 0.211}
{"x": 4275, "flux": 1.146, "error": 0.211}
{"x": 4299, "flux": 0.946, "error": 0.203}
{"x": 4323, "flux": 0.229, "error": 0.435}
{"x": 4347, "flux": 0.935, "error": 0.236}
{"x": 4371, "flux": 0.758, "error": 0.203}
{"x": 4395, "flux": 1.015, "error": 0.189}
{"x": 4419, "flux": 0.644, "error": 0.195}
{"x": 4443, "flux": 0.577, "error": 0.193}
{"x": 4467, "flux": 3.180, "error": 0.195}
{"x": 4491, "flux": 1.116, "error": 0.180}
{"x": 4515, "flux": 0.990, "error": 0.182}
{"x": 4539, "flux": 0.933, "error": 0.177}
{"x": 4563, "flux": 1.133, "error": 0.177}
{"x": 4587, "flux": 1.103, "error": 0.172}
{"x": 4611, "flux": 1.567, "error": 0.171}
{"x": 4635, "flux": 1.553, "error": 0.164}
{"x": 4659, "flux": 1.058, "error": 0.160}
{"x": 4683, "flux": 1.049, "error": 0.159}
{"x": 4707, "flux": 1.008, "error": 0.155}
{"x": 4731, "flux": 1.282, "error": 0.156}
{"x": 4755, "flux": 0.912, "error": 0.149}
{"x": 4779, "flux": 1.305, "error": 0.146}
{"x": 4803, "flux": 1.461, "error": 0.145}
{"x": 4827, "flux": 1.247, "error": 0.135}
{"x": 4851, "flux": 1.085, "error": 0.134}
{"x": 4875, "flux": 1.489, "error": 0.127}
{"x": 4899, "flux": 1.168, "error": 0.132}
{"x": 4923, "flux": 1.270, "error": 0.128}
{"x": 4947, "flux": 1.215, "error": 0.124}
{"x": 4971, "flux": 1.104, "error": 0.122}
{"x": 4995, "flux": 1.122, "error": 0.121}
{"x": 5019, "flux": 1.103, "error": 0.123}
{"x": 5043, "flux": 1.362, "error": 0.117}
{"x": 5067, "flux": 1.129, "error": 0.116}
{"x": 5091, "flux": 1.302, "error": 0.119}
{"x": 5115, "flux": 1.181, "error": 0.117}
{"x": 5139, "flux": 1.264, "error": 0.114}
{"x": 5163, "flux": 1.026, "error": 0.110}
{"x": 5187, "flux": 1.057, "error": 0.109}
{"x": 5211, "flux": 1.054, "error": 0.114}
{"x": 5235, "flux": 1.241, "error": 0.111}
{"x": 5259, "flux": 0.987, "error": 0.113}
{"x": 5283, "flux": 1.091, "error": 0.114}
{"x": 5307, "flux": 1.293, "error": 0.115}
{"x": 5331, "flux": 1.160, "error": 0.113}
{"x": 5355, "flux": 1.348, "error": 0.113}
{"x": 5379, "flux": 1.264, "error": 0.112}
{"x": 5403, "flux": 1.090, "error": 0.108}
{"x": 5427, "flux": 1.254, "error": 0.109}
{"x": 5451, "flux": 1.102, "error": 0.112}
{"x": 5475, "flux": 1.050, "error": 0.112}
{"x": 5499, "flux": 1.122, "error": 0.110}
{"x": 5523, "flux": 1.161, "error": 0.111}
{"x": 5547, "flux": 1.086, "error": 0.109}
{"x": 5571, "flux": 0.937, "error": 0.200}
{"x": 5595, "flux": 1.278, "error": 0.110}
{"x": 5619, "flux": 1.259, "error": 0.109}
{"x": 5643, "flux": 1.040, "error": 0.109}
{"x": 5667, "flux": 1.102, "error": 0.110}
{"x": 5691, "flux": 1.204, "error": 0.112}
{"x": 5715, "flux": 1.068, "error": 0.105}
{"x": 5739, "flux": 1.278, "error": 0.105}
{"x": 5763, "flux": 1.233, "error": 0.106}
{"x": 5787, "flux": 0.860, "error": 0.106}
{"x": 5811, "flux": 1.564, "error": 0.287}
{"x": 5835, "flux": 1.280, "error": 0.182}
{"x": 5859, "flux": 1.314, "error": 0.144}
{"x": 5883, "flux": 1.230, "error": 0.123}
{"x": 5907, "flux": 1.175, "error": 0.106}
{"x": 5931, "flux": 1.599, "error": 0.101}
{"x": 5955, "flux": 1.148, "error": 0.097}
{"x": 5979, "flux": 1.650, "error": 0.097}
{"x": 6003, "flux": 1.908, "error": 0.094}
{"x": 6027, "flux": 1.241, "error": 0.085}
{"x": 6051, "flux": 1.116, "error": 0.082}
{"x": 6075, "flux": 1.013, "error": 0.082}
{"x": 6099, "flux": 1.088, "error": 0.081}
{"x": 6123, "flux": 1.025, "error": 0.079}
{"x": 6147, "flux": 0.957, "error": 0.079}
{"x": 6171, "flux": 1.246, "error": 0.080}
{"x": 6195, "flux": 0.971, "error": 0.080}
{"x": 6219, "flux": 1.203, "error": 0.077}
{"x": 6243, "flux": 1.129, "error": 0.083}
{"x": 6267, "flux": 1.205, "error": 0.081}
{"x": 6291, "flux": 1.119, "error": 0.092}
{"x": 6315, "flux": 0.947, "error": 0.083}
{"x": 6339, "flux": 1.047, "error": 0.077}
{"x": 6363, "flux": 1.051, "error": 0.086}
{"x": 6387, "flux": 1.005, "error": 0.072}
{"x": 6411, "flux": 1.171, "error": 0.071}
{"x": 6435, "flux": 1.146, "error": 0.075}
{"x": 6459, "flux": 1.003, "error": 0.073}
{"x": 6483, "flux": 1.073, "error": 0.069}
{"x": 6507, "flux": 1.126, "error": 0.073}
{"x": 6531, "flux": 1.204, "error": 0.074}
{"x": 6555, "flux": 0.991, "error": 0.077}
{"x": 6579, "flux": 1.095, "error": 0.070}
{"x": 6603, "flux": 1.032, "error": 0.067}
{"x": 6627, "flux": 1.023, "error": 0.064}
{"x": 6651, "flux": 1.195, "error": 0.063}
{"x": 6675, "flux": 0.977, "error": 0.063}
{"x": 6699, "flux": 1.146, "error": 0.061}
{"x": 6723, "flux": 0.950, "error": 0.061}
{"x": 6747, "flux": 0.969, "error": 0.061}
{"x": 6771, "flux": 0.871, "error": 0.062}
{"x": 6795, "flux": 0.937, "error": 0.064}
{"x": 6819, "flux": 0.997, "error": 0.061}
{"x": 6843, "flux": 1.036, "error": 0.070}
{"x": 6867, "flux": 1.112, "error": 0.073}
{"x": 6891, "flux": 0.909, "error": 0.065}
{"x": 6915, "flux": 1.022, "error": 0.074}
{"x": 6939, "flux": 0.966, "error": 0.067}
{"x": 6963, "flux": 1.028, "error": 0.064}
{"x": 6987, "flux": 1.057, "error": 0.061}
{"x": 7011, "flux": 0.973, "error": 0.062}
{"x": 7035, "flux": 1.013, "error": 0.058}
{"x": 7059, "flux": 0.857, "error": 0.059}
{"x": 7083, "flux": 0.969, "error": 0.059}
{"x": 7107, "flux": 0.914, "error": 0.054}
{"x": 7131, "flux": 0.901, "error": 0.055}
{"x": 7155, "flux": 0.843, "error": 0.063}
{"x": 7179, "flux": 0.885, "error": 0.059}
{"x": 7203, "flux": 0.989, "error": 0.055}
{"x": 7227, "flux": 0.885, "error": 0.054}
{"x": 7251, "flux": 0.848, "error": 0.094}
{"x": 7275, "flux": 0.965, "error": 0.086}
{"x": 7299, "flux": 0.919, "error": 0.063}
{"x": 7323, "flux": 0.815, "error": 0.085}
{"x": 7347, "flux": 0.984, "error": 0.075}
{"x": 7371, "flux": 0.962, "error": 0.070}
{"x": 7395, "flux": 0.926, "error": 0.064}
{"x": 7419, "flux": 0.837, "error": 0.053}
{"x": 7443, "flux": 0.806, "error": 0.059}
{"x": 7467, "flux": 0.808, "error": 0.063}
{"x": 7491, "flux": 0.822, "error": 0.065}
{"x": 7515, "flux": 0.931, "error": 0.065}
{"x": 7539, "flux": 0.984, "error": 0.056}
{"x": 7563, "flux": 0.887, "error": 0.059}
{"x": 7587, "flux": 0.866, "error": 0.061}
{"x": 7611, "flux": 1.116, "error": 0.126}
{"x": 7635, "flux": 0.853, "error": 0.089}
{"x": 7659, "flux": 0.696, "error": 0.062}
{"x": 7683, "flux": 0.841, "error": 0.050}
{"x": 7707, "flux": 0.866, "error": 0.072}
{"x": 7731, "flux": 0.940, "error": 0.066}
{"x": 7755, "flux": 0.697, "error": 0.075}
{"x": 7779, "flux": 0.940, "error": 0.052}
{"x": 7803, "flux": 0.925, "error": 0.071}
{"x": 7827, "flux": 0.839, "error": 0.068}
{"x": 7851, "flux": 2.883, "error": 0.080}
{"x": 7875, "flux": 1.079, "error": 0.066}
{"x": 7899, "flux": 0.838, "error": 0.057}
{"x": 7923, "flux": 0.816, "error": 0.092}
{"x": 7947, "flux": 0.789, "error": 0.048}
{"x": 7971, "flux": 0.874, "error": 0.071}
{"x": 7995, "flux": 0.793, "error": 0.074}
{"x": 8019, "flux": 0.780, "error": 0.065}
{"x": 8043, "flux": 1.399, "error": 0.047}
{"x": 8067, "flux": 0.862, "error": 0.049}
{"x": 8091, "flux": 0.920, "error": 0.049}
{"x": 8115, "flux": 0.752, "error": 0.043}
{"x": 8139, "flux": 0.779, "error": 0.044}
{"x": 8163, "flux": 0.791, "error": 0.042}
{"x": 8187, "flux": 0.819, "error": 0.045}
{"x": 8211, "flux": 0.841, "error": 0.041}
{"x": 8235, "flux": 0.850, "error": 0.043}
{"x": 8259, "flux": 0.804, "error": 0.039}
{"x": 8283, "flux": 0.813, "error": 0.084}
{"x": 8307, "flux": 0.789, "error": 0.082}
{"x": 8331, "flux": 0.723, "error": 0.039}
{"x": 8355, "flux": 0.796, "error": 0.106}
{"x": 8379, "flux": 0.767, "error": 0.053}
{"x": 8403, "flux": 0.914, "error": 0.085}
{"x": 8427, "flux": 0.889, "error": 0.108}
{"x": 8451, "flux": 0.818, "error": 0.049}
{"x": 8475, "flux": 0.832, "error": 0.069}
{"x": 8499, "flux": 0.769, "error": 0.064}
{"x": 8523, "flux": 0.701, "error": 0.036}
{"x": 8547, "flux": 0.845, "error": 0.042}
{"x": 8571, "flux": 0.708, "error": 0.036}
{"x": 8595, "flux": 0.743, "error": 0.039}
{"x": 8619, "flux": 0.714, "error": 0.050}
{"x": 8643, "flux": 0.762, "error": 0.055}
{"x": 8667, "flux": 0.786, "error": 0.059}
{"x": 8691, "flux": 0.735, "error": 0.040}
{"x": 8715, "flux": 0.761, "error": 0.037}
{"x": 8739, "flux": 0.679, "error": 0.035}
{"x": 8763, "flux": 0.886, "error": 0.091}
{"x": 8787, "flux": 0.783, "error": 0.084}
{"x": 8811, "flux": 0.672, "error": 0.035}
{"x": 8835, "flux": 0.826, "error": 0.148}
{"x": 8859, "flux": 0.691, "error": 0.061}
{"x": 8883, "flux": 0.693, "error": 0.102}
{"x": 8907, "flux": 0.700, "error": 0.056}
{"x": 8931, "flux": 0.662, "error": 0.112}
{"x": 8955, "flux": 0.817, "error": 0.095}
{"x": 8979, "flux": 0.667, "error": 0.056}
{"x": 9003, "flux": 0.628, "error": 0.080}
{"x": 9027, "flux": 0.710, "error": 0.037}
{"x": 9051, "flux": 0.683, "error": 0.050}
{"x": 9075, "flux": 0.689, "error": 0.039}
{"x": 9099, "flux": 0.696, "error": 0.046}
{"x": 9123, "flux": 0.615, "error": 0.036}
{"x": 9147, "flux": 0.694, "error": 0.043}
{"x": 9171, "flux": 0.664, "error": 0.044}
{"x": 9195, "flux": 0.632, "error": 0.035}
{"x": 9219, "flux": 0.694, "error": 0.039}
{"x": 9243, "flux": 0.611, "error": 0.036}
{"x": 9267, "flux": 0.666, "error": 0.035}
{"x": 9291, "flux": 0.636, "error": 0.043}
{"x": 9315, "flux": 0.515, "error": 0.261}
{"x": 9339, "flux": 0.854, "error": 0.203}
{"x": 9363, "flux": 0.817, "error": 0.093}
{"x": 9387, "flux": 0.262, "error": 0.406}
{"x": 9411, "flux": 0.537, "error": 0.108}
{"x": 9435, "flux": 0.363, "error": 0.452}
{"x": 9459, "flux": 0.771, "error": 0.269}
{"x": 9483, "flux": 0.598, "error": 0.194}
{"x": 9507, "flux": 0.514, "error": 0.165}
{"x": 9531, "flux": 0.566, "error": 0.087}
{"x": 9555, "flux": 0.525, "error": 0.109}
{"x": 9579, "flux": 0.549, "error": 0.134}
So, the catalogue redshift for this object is 0.20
